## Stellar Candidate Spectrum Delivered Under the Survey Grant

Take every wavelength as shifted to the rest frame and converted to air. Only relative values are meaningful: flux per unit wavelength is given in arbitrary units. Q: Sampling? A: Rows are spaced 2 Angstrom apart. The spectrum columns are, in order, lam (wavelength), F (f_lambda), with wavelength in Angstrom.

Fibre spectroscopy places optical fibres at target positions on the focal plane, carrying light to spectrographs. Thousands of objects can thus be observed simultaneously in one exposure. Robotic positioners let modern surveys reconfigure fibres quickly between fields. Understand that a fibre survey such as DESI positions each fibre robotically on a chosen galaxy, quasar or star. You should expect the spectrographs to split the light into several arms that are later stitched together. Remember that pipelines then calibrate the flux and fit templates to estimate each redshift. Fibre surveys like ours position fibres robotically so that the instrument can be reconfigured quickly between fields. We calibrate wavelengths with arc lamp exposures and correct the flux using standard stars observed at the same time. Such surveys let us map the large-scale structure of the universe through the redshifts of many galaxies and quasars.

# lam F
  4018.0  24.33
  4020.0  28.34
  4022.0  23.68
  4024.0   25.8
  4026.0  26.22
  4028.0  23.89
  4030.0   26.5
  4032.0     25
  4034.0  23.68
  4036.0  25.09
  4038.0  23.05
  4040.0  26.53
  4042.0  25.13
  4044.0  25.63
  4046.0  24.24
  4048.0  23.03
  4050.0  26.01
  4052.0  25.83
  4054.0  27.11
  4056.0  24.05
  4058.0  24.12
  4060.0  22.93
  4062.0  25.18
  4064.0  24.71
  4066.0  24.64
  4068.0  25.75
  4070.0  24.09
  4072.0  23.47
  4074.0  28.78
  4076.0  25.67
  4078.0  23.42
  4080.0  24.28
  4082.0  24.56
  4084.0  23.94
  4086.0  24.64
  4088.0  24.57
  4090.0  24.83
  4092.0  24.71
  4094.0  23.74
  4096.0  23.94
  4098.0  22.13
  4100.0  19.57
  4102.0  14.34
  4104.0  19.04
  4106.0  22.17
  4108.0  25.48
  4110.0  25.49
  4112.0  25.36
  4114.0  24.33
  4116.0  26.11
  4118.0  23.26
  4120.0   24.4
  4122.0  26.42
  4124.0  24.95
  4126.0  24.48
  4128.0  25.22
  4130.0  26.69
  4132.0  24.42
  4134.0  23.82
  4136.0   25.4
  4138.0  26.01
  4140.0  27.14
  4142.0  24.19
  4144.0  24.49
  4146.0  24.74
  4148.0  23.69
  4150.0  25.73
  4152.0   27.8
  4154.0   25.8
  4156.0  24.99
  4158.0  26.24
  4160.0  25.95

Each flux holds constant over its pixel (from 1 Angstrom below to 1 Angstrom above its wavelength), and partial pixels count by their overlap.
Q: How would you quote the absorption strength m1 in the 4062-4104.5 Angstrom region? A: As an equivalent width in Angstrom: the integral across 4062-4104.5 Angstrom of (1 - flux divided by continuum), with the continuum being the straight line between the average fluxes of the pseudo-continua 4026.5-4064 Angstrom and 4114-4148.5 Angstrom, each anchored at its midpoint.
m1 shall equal 2.2 Angstrom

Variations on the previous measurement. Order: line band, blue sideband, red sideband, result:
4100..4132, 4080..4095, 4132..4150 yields 1.3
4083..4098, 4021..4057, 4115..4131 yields 0.6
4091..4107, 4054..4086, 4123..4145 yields 2.4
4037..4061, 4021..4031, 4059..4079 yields 0.2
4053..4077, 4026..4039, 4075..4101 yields -0.9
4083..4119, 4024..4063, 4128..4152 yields 2.7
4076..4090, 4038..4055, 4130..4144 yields 0.5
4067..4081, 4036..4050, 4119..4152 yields -0.1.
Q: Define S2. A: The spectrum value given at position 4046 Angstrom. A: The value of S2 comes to 24.24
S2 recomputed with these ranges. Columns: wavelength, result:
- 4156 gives 24.99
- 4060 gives 22.93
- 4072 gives 23.47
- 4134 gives 23.82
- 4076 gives 25.67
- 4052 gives 25.83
